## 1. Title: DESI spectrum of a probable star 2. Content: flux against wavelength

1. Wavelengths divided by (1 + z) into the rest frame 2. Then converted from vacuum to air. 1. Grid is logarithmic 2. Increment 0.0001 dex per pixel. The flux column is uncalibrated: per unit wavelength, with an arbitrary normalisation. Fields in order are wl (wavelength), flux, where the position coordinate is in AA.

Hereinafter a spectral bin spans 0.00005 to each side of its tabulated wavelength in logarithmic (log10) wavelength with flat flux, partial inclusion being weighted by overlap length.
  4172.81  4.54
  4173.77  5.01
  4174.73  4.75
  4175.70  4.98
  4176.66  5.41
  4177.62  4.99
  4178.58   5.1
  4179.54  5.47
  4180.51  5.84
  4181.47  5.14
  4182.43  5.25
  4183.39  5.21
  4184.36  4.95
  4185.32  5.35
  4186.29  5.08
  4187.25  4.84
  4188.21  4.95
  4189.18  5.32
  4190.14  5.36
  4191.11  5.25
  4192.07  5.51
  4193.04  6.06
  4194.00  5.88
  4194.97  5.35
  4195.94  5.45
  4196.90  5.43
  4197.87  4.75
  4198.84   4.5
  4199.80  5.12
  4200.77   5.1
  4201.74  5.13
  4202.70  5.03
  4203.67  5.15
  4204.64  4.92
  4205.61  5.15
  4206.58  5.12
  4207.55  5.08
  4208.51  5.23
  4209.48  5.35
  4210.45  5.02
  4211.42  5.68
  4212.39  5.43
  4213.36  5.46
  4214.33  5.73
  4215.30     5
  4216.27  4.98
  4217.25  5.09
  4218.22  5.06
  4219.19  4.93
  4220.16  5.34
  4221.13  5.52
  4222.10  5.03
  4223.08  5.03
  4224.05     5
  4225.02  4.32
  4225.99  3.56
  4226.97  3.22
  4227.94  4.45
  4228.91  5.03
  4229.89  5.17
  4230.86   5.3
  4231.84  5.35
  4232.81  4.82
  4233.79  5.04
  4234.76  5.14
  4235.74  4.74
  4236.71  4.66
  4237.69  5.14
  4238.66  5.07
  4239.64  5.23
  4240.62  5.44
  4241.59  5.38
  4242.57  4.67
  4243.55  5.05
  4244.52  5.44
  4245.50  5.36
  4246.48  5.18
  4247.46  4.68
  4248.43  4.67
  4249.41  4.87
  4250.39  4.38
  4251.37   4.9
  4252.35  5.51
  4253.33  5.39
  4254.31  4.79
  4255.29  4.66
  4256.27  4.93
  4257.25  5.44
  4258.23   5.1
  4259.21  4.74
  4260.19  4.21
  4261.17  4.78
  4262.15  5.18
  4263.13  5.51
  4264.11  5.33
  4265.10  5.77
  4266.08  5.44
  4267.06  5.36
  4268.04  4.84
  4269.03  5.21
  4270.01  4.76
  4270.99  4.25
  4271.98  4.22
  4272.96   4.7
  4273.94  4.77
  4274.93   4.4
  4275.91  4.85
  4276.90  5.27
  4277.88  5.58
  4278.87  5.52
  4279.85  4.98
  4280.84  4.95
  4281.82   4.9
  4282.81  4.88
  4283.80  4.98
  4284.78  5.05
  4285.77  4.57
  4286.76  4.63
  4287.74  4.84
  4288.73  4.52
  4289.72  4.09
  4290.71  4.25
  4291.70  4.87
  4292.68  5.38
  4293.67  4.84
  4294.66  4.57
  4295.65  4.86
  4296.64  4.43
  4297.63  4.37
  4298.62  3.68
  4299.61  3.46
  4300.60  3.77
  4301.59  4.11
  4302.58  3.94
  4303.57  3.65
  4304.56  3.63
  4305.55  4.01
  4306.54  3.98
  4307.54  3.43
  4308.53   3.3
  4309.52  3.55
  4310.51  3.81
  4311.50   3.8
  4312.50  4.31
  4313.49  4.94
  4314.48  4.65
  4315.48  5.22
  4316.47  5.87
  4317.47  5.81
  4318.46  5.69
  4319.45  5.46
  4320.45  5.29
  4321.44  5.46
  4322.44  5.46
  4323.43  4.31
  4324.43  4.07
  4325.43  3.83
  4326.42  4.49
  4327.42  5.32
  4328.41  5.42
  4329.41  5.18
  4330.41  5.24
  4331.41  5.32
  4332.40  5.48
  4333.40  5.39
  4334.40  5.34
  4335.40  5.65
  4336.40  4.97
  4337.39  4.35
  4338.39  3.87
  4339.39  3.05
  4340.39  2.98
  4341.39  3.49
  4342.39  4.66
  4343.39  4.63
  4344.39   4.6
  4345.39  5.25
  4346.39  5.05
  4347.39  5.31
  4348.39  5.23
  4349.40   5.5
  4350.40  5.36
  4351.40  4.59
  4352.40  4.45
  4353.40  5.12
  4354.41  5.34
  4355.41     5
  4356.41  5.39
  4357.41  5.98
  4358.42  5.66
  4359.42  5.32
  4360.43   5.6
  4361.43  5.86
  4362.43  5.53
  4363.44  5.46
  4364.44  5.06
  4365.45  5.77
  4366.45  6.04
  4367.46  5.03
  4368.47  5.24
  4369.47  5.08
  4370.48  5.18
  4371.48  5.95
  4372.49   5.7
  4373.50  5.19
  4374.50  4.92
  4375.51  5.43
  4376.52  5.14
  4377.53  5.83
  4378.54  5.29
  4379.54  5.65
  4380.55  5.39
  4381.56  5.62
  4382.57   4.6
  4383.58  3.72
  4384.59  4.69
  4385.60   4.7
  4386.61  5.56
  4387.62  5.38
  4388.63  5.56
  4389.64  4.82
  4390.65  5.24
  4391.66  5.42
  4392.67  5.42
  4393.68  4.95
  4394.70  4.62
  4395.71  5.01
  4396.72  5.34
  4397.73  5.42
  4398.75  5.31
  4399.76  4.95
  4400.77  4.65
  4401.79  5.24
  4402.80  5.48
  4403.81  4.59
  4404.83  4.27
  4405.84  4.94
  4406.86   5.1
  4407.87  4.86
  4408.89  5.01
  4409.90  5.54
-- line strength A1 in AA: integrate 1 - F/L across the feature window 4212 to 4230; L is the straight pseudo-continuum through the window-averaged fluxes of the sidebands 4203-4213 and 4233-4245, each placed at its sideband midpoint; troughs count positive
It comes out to 0.9 AA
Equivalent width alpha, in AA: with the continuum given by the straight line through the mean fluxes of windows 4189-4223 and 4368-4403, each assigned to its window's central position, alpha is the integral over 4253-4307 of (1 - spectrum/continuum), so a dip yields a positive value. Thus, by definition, 5.3 AA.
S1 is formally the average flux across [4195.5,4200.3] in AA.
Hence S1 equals 5.05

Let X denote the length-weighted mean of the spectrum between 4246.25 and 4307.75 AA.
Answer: 4.71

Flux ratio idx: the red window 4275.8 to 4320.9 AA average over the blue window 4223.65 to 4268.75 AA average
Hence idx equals 0.92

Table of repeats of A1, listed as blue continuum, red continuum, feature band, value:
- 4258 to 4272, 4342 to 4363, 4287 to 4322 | 4.42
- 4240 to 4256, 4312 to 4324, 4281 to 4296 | 1.09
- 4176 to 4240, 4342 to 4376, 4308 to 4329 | 1.89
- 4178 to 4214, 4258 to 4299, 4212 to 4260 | 0.65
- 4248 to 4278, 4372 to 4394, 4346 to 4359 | -0.25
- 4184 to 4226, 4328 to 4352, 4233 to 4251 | 0.25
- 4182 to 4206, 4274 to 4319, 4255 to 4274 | -0.88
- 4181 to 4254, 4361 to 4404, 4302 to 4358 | 5.02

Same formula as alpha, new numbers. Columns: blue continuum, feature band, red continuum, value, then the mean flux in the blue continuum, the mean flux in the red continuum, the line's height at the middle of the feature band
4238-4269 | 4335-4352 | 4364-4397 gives 1.87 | 5.08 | 5.23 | 5.18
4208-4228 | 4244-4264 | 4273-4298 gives -0.41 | 4.98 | 4.81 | 4.89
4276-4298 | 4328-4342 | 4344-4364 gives 1.26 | 4.83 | 5.28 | 5.16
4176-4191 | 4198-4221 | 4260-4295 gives -0.12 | 5.22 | 4.9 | 5.13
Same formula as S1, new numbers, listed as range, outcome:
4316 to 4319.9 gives 5.71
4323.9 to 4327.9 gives 4.42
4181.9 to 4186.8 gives 5.17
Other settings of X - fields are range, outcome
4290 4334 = 4.59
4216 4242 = 4.93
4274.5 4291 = 4.85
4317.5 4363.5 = 5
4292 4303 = 4.32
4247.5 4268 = 5.04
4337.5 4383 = 5.11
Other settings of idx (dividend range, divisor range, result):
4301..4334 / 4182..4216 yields 0.89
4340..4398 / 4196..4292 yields 1.04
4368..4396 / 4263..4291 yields 1.06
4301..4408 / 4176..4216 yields 0.94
